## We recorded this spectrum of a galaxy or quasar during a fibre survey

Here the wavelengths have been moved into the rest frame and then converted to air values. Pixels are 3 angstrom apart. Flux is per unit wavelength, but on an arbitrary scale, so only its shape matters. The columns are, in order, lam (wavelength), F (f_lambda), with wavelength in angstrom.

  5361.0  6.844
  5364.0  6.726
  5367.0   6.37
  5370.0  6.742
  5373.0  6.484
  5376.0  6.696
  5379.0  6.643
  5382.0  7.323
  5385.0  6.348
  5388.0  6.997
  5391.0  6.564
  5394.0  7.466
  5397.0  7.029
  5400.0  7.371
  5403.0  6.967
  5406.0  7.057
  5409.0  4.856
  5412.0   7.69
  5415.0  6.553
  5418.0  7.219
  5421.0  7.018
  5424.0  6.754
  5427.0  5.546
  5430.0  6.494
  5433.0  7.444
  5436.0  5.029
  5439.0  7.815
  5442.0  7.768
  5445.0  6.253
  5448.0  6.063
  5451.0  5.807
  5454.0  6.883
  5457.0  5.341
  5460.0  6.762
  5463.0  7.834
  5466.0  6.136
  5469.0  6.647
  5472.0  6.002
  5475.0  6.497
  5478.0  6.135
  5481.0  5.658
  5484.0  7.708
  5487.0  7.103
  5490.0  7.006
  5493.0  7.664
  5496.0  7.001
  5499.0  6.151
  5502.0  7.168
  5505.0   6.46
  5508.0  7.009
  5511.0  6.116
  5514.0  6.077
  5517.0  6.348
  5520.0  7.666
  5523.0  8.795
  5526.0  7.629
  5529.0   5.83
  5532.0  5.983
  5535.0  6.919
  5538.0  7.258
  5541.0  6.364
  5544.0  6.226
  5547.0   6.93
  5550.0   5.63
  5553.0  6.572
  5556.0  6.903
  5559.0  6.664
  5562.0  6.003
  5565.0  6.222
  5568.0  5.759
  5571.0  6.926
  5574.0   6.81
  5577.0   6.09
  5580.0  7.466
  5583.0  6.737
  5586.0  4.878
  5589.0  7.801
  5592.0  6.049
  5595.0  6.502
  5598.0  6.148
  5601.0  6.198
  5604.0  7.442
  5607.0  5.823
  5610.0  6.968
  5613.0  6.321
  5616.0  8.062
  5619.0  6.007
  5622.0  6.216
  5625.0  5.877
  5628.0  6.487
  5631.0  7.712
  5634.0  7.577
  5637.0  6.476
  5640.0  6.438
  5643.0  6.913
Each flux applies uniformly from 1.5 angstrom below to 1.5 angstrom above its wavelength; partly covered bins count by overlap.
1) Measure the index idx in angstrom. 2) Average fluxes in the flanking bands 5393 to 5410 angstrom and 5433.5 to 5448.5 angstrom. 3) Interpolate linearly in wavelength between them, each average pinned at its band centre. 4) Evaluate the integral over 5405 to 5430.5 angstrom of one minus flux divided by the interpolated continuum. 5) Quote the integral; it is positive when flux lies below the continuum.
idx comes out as 0.7 angstrom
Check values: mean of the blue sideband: 6.83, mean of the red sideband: 6.68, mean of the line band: 6.57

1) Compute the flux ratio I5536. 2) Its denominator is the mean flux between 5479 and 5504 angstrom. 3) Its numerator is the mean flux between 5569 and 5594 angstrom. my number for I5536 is 0.95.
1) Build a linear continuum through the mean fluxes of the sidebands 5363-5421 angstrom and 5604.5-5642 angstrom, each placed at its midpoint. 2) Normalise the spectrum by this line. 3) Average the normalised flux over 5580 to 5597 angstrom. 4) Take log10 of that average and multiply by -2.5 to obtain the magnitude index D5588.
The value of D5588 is 0.037 mag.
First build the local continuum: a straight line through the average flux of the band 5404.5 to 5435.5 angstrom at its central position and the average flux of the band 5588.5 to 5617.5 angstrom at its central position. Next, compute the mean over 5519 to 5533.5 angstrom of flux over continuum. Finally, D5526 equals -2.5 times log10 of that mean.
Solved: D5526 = -0.079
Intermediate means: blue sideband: 6.61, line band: 7.16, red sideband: 6.69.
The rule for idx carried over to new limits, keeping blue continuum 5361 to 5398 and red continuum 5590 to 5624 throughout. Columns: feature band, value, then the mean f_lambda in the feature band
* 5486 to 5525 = -1.94 angstrom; 6.97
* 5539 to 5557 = 0.40 angstrom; 6.45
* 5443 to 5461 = 1.31 angstrom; 6.21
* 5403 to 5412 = 0.45 angstrom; 6.41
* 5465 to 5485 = 0.91 angstrom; 6.37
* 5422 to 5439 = 0.79 angstrom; 6.41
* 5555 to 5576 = 0.40 angstrom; 6.45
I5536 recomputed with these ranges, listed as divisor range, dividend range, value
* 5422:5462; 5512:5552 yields 1.04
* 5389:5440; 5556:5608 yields 0.96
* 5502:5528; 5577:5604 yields 0.93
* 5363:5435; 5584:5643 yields 0.98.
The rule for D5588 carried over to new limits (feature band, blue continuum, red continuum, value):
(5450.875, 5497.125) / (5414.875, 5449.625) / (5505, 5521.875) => 0.00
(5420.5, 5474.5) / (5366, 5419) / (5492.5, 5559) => 0.04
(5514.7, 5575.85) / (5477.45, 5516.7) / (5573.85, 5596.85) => -0.01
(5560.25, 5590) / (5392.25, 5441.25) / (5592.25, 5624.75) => 0.02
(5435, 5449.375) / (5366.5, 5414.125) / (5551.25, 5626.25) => 0.01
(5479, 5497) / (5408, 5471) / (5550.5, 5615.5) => -0.07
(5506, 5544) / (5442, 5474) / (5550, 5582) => -0.05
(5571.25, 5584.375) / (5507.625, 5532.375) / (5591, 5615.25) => -0.03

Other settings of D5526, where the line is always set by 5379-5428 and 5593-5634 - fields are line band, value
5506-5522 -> 0.001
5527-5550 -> 0.036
